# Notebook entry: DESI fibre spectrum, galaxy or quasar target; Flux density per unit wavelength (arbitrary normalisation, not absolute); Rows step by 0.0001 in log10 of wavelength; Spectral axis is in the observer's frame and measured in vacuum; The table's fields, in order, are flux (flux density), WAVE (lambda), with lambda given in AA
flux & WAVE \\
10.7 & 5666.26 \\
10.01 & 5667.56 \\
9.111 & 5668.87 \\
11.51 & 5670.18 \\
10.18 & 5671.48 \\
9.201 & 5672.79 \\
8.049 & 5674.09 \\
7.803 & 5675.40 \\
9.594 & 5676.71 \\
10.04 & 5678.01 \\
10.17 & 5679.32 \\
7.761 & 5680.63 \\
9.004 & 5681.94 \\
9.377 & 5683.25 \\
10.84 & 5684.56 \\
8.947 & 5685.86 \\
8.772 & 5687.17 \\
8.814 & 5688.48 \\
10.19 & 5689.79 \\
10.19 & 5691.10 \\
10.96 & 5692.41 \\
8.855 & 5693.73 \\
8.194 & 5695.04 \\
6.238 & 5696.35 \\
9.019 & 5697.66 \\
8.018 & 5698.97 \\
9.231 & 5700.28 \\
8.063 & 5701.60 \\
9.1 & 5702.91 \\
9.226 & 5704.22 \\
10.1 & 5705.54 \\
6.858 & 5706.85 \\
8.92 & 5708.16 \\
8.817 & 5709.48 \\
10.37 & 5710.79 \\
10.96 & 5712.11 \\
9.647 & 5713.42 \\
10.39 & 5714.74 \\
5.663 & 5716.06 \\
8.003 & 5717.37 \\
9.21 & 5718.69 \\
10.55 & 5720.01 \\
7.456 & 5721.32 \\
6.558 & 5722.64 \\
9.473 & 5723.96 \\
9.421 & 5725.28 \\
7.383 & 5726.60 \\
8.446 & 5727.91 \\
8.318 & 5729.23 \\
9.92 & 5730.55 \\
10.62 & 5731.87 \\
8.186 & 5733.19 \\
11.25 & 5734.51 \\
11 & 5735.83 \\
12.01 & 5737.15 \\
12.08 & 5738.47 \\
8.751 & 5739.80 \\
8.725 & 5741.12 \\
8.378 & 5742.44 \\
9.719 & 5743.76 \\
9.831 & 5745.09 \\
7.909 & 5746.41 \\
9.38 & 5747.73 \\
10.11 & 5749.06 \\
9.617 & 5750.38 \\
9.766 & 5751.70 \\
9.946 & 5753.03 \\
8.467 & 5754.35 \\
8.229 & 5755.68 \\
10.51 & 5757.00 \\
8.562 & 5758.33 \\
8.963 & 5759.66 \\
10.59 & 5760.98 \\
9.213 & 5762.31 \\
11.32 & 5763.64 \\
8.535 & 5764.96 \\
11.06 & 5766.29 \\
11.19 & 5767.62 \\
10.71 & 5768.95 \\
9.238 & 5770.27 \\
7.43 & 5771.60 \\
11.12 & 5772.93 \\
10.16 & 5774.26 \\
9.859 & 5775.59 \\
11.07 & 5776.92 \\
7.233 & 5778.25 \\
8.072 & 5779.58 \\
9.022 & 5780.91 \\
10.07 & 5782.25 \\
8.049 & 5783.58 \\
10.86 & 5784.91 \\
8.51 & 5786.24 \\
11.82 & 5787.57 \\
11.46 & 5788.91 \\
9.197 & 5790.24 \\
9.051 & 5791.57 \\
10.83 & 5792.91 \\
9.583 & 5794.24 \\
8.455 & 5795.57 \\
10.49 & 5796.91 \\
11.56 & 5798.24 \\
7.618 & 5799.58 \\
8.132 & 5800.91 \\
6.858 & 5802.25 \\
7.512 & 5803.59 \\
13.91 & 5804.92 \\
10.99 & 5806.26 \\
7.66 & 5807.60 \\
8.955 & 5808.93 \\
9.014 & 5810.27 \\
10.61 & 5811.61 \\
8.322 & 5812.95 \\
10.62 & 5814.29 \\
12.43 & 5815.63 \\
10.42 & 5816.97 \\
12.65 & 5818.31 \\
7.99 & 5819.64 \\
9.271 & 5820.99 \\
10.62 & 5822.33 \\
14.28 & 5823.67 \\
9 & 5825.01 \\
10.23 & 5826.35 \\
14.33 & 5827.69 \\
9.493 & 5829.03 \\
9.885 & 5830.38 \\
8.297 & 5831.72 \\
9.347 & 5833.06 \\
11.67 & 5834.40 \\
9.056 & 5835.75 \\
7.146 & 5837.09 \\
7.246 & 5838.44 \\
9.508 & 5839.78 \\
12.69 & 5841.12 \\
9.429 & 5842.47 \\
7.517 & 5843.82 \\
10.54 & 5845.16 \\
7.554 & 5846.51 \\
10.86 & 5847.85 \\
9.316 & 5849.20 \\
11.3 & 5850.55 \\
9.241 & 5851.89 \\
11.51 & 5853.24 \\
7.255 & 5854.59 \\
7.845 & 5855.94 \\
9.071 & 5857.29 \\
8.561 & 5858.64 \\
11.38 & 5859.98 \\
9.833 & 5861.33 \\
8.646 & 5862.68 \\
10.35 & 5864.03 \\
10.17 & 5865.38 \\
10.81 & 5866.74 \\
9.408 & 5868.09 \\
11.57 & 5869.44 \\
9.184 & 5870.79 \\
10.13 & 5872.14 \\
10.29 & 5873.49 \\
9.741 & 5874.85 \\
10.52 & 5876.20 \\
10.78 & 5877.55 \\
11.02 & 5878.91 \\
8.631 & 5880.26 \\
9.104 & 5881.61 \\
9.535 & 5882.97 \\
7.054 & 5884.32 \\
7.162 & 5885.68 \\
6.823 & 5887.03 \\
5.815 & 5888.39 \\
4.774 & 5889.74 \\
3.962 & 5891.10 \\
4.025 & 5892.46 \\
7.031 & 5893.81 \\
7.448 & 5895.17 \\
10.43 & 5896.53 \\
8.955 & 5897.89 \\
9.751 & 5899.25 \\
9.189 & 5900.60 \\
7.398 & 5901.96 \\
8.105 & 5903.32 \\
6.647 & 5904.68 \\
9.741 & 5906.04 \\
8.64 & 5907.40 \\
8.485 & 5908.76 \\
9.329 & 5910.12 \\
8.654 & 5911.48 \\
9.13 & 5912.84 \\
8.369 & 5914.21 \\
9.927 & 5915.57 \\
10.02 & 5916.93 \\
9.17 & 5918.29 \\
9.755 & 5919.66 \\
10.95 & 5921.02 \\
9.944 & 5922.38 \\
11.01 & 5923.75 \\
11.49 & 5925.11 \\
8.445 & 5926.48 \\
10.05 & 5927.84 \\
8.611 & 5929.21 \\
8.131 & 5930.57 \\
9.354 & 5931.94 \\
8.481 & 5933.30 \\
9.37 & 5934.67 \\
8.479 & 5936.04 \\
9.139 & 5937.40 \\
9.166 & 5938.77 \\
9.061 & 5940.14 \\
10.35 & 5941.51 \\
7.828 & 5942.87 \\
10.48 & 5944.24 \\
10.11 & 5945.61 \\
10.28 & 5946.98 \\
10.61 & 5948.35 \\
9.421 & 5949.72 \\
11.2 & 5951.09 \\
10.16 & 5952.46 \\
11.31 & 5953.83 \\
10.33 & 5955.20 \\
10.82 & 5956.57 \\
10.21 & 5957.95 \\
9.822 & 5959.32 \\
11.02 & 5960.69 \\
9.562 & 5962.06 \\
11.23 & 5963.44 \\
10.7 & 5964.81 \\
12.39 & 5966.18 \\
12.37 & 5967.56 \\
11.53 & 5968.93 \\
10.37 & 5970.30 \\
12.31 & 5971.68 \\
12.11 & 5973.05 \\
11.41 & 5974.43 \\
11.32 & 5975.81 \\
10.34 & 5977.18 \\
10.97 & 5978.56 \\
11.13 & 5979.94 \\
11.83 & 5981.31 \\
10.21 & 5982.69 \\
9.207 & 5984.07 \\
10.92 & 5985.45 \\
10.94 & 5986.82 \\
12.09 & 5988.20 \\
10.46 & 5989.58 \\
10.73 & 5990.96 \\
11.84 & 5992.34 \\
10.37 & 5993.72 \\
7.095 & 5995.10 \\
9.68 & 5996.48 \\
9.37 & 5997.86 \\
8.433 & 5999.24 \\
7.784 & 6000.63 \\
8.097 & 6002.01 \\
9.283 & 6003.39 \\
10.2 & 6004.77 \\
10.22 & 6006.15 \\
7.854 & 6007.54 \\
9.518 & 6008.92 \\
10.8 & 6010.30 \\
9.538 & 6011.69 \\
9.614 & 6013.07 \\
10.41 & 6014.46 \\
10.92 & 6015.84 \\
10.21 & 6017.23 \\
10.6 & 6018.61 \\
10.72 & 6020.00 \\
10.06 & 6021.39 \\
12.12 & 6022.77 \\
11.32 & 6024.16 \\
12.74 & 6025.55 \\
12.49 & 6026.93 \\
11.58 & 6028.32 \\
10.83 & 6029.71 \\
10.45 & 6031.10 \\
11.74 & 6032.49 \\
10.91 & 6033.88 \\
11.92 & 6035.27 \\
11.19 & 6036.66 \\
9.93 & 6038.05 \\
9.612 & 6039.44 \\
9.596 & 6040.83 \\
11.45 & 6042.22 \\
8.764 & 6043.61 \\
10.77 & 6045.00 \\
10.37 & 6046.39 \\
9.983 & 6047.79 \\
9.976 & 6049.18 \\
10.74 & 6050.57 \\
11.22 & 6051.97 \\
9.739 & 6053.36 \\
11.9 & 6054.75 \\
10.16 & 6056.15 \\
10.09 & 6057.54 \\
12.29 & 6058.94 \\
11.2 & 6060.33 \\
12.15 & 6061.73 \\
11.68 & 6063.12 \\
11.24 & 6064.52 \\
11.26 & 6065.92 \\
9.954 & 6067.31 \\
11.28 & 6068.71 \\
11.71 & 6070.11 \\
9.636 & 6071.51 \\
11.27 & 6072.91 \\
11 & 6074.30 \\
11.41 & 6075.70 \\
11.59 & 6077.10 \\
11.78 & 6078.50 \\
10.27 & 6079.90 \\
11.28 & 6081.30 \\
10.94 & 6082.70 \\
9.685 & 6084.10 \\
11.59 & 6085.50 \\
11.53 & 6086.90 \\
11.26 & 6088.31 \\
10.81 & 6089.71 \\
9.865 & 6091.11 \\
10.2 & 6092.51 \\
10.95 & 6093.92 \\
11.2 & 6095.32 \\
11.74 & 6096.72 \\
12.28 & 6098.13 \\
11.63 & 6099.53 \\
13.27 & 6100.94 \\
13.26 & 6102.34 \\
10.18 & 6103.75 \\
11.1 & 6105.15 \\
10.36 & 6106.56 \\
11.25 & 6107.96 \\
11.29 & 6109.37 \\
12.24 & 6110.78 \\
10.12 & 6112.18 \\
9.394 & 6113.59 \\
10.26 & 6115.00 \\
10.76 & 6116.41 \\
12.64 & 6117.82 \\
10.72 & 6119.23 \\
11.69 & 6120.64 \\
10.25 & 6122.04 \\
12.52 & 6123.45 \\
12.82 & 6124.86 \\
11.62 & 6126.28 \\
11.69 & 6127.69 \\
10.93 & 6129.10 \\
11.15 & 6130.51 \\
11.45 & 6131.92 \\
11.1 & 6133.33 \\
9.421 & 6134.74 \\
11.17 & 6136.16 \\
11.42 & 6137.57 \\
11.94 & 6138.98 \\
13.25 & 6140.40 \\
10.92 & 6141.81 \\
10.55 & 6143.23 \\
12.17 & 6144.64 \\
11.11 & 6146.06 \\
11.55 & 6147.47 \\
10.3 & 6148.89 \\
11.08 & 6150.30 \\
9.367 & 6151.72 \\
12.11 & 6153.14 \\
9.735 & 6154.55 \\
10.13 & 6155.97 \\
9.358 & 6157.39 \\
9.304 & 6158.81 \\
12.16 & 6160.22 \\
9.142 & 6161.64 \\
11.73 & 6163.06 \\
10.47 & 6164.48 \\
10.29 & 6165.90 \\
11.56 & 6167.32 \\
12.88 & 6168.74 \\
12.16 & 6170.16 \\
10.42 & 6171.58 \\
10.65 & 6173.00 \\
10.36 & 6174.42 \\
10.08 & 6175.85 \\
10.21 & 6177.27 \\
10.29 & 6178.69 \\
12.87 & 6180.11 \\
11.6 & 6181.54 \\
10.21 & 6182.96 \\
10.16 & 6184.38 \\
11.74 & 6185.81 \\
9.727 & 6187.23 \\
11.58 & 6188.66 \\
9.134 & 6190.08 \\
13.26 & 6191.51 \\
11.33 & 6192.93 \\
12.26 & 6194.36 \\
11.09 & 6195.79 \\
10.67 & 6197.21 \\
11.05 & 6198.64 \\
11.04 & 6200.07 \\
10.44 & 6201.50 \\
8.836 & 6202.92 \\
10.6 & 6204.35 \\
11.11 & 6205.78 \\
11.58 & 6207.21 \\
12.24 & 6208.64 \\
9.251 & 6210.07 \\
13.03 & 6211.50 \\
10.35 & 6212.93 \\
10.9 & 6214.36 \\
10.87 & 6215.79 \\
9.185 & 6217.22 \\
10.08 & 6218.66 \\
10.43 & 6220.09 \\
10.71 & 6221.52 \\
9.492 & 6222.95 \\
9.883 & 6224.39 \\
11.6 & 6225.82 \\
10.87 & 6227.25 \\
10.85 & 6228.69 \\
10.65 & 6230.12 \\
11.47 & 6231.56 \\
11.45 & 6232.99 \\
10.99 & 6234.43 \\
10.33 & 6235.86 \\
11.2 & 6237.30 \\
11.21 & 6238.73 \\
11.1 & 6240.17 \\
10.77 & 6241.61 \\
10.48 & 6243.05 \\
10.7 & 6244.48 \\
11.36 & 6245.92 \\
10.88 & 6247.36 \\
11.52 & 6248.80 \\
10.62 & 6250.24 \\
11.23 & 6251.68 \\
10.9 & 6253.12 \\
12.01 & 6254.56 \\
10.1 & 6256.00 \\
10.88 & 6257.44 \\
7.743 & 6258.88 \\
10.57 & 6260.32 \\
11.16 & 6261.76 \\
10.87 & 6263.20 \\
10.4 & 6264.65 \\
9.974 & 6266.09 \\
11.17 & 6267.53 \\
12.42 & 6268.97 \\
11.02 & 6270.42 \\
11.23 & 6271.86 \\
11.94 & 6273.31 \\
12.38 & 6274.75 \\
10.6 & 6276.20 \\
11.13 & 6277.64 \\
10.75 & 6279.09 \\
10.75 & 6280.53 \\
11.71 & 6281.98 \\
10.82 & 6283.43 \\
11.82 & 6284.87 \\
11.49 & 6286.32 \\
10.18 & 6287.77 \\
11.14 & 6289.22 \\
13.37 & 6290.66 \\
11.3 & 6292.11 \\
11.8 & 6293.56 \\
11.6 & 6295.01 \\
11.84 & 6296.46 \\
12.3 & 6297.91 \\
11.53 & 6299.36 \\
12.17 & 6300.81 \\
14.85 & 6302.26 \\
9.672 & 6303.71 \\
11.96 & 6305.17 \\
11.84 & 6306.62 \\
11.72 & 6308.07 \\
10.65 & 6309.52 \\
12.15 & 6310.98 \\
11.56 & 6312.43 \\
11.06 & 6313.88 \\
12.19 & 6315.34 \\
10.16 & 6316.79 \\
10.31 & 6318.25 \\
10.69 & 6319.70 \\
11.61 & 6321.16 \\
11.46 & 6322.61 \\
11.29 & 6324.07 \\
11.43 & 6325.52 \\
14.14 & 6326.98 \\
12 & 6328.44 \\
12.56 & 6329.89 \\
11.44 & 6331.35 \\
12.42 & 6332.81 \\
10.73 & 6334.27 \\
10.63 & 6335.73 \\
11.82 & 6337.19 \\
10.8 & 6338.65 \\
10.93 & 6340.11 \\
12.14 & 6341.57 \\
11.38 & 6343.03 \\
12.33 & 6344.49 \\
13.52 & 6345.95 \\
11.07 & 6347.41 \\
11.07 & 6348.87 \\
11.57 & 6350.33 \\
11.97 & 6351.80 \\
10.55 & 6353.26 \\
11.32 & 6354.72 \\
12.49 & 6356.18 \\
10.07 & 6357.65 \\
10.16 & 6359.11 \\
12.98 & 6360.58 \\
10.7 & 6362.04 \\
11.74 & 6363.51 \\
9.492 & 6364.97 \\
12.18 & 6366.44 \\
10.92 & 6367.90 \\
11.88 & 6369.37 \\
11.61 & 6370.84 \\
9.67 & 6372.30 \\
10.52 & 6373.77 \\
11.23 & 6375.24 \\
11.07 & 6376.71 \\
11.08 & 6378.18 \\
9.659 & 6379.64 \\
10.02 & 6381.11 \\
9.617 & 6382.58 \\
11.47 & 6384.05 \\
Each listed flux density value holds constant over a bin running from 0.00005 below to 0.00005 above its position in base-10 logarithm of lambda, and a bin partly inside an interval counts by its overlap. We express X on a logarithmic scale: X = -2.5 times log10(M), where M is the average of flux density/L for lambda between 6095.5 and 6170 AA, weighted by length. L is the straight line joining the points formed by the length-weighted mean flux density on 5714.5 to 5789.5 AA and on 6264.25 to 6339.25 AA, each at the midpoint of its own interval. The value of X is -0.030 mag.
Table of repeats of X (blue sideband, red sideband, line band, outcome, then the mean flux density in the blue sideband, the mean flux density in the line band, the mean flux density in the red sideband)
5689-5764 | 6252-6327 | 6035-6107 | -0.05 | 9.23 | 11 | 11.3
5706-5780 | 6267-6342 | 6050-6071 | -0.05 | 9.39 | 11.1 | 11.5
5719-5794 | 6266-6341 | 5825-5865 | 0.03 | 9.56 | 9.62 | 11.5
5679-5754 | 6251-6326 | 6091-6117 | -0.05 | 9.2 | 11.2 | 11.3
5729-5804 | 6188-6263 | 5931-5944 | 0.11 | 9.59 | 9.06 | 10.8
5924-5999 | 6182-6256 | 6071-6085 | -0.04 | 10.3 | 10.9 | 10.9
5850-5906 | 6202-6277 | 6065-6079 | -0.12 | 8.8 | 11.1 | 10.8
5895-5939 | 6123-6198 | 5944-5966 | -0.11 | 9.16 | 10.5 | 11.1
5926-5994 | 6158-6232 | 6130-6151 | -0.05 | 10.4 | 11.2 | 10.8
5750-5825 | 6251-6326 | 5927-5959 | 0.06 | 9.77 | 9.69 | 11.3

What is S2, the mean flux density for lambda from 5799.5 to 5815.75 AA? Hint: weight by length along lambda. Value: 9.4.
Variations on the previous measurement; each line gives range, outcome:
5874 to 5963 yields 9.09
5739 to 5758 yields 9.24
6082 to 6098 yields 10.9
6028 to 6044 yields 10.7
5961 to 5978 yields 11.3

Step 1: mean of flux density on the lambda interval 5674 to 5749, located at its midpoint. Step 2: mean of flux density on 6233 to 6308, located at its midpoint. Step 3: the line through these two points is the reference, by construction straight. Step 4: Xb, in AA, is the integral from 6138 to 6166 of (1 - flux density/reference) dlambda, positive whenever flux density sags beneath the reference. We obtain -0.2 AA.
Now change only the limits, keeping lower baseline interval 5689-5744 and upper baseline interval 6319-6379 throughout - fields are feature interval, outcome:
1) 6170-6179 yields 0.2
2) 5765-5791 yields -1.1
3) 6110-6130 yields -1.2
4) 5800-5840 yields -1.3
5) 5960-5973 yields -1.6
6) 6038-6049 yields 0.3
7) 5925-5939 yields 1.2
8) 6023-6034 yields -1.4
